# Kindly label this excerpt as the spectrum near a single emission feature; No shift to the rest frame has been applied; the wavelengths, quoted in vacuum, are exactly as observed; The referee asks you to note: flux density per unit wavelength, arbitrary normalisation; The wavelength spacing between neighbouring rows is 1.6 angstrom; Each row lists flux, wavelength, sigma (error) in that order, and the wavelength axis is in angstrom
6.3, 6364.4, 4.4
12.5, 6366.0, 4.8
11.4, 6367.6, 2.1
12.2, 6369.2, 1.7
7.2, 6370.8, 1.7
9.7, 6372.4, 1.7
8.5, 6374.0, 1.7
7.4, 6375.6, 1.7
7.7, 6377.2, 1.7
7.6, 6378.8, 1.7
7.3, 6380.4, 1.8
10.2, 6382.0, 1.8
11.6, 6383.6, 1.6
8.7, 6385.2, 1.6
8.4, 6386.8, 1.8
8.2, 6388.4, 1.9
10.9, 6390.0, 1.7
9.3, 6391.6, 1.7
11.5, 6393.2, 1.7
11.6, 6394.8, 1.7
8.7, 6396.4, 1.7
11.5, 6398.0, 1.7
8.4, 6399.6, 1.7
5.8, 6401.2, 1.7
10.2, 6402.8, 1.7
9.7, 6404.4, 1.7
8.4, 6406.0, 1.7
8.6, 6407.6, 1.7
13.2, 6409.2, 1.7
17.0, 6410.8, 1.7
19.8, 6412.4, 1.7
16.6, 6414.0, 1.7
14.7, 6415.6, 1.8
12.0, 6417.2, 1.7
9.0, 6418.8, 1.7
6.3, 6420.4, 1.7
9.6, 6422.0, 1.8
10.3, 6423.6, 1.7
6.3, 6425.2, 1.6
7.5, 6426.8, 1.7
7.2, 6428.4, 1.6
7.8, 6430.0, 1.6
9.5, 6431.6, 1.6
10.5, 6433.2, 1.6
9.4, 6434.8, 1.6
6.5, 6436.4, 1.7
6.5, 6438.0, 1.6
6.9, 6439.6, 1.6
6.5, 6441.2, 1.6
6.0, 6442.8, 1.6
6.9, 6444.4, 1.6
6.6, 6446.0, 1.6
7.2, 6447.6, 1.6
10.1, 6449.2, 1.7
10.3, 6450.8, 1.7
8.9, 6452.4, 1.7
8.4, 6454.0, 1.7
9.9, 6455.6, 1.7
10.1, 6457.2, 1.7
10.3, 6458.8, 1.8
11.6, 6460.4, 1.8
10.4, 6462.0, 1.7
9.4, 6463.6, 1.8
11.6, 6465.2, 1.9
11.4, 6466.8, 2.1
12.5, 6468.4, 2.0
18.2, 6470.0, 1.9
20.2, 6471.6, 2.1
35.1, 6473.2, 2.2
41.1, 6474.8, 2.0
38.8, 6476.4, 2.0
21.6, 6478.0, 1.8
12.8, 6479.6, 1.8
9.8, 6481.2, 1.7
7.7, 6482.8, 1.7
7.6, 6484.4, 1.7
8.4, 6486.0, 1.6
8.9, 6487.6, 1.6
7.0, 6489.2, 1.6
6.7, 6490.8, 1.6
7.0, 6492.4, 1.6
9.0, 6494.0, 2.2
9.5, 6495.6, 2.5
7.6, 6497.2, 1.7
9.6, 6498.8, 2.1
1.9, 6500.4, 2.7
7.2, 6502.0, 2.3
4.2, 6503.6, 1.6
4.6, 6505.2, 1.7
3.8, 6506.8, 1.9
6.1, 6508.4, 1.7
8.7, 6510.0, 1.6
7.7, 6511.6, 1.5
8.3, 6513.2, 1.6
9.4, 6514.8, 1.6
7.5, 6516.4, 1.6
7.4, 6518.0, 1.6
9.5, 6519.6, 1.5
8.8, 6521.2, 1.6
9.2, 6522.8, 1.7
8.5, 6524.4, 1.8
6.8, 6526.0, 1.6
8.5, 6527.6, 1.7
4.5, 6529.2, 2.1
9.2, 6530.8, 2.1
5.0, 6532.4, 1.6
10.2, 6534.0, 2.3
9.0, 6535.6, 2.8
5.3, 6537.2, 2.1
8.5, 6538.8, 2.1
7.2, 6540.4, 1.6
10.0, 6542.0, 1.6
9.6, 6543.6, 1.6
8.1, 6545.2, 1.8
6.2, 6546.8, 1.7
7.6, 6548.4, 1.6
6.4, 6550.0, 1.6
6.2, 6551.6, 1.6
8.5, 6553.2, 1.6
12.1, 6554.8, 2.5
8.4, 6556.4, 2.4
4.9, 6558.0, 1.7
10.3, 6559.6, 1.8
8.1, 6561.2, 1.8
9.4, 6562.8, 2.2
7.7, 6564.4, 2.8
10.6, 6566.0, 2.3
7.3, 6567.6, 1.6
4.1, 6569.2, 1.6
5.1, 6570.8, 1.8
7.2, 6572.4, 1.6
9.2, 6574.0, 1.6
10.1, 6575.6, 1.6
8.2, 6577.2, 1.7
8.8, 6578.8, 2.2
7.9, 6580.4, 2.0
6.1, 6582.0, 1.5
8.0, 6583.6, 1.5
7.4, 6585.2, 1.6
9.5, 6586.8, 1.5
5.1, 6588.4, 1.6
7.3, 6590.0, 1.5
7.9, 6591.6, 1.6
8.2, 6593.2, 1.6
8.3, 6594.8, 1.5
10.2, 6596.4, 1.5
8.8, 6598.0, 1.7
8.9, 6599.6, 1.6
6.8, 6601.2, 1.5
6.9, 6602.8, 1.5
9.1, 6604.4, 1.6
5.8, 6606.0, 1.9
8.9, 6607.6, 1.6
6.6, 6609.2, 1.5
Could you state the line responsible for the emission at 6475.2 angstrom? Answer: [O III] 5007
